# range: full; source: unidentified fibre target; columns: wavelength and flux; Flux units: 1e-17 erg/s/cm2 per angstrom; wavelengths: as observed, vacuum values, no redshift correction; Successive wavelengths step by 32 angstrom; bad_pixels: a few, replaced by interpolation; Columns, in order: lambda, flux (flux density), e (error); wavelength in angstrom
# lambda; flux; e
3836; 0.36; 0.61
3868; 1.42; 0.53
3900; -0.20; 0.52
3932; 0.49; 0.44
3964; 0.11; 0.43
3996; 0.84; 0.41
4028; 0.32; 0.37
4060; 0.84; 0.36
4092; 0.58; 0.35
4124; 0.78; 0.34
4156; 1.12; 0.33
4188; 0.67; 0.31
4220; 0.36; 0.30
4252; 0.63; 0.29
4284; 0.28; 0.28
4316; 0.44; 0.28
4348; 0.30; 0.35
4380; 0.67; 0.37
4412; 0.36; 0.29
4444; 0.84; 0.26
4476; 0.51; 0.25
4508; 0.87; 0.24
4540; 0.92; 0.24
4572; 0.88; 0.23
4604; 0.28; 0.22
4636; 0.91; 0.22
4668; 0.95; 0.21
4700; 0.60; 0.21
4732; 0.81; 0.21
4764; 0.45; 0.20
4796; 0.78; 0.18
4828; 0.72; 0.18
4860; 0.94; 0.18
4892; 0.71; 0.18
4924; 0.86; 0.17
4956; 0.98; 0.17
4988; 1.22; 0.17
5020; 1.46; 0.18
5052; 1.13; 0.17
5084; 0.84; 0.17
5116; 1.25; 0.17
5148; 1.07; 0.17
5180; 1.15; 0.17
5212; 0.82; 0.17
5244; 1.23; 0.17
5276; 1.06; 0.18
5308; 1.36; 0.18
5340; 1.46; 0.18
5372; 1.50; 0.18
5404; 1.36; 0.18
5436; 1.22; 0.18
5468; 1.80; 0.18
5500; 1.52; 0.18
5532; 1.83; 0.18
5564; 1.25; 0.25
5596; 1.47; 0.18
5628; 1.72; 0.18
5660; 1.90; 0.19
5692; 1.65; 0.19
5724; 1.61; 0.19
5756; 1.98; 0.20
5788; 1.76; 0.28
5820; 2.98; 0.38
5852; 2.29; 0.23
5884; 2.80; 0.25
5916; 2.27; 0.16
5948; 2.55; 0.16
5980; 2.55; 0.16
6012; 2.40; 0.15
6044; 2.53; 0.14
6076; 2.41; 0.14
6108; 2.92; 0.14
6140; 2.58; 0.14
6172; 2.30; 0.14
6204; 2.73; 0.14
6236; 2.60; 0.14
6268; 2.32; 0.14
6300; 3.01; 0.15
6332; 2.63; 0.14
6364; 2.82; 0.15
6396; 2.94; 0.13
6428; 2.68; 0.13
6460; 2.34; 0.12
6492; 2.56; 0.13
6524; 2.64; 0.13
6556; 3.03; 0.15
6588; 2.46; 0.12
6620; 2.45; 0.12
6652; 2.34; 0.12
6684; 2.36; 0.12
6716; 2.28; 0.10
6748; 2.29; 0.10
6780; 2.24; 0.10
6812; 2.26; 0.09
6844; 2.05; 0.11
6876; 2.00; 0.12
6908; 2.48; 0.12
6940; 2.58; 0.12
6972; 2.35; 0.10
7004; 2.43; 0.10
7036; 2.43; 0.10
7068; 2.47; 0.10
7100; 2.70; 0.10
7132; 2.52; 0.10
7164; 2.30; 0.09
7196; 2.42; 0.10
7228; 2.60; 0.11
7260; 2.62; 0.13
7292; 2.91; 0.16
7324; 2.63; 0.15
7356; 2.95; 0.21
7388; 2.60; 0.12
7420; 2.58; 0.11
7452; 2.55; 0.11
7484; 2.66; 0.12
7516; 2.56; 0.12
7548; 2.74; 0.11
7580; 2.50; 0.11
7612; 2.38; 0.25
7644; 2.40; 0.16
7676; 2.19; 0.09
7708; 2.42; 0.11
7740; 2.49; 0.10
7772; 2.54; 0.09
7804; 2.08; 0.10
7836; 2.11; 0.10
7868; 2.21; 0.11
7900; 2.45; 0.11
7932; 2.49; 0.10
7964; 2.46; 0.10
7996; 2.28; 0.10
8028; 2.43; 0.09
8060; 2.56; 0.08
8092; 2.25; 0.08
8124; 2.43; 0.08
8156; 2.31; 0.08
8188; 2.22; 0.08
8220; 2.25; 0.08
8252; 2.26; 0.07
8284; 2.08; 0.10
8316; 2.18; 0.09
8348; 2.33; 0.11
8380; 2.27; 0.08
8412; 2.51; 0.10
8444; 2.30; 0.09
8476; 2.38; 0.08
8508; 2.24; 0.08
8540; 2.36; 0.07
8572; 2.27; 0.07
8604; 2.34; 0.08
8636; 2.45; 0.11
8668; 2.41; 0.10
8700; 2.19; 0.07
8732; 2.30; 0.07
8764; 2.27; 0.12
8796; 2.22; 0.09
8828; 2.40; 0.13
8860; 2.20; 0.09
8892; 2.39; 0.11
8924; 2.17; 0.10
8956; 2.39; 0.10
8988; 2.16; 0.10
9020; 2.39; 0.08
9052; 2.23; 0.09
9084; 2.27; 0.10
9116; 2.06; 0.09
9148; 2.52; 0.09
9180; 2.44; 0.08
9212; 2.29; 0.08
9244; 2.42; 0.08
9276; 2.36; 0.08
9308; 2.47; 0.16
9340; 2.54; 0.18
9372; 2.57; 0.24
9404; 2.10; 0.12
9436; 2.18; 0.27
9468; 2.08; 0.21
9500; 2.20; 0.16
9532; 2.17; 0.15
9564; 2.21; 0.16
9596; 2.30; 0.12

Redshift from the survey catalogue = 0.33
